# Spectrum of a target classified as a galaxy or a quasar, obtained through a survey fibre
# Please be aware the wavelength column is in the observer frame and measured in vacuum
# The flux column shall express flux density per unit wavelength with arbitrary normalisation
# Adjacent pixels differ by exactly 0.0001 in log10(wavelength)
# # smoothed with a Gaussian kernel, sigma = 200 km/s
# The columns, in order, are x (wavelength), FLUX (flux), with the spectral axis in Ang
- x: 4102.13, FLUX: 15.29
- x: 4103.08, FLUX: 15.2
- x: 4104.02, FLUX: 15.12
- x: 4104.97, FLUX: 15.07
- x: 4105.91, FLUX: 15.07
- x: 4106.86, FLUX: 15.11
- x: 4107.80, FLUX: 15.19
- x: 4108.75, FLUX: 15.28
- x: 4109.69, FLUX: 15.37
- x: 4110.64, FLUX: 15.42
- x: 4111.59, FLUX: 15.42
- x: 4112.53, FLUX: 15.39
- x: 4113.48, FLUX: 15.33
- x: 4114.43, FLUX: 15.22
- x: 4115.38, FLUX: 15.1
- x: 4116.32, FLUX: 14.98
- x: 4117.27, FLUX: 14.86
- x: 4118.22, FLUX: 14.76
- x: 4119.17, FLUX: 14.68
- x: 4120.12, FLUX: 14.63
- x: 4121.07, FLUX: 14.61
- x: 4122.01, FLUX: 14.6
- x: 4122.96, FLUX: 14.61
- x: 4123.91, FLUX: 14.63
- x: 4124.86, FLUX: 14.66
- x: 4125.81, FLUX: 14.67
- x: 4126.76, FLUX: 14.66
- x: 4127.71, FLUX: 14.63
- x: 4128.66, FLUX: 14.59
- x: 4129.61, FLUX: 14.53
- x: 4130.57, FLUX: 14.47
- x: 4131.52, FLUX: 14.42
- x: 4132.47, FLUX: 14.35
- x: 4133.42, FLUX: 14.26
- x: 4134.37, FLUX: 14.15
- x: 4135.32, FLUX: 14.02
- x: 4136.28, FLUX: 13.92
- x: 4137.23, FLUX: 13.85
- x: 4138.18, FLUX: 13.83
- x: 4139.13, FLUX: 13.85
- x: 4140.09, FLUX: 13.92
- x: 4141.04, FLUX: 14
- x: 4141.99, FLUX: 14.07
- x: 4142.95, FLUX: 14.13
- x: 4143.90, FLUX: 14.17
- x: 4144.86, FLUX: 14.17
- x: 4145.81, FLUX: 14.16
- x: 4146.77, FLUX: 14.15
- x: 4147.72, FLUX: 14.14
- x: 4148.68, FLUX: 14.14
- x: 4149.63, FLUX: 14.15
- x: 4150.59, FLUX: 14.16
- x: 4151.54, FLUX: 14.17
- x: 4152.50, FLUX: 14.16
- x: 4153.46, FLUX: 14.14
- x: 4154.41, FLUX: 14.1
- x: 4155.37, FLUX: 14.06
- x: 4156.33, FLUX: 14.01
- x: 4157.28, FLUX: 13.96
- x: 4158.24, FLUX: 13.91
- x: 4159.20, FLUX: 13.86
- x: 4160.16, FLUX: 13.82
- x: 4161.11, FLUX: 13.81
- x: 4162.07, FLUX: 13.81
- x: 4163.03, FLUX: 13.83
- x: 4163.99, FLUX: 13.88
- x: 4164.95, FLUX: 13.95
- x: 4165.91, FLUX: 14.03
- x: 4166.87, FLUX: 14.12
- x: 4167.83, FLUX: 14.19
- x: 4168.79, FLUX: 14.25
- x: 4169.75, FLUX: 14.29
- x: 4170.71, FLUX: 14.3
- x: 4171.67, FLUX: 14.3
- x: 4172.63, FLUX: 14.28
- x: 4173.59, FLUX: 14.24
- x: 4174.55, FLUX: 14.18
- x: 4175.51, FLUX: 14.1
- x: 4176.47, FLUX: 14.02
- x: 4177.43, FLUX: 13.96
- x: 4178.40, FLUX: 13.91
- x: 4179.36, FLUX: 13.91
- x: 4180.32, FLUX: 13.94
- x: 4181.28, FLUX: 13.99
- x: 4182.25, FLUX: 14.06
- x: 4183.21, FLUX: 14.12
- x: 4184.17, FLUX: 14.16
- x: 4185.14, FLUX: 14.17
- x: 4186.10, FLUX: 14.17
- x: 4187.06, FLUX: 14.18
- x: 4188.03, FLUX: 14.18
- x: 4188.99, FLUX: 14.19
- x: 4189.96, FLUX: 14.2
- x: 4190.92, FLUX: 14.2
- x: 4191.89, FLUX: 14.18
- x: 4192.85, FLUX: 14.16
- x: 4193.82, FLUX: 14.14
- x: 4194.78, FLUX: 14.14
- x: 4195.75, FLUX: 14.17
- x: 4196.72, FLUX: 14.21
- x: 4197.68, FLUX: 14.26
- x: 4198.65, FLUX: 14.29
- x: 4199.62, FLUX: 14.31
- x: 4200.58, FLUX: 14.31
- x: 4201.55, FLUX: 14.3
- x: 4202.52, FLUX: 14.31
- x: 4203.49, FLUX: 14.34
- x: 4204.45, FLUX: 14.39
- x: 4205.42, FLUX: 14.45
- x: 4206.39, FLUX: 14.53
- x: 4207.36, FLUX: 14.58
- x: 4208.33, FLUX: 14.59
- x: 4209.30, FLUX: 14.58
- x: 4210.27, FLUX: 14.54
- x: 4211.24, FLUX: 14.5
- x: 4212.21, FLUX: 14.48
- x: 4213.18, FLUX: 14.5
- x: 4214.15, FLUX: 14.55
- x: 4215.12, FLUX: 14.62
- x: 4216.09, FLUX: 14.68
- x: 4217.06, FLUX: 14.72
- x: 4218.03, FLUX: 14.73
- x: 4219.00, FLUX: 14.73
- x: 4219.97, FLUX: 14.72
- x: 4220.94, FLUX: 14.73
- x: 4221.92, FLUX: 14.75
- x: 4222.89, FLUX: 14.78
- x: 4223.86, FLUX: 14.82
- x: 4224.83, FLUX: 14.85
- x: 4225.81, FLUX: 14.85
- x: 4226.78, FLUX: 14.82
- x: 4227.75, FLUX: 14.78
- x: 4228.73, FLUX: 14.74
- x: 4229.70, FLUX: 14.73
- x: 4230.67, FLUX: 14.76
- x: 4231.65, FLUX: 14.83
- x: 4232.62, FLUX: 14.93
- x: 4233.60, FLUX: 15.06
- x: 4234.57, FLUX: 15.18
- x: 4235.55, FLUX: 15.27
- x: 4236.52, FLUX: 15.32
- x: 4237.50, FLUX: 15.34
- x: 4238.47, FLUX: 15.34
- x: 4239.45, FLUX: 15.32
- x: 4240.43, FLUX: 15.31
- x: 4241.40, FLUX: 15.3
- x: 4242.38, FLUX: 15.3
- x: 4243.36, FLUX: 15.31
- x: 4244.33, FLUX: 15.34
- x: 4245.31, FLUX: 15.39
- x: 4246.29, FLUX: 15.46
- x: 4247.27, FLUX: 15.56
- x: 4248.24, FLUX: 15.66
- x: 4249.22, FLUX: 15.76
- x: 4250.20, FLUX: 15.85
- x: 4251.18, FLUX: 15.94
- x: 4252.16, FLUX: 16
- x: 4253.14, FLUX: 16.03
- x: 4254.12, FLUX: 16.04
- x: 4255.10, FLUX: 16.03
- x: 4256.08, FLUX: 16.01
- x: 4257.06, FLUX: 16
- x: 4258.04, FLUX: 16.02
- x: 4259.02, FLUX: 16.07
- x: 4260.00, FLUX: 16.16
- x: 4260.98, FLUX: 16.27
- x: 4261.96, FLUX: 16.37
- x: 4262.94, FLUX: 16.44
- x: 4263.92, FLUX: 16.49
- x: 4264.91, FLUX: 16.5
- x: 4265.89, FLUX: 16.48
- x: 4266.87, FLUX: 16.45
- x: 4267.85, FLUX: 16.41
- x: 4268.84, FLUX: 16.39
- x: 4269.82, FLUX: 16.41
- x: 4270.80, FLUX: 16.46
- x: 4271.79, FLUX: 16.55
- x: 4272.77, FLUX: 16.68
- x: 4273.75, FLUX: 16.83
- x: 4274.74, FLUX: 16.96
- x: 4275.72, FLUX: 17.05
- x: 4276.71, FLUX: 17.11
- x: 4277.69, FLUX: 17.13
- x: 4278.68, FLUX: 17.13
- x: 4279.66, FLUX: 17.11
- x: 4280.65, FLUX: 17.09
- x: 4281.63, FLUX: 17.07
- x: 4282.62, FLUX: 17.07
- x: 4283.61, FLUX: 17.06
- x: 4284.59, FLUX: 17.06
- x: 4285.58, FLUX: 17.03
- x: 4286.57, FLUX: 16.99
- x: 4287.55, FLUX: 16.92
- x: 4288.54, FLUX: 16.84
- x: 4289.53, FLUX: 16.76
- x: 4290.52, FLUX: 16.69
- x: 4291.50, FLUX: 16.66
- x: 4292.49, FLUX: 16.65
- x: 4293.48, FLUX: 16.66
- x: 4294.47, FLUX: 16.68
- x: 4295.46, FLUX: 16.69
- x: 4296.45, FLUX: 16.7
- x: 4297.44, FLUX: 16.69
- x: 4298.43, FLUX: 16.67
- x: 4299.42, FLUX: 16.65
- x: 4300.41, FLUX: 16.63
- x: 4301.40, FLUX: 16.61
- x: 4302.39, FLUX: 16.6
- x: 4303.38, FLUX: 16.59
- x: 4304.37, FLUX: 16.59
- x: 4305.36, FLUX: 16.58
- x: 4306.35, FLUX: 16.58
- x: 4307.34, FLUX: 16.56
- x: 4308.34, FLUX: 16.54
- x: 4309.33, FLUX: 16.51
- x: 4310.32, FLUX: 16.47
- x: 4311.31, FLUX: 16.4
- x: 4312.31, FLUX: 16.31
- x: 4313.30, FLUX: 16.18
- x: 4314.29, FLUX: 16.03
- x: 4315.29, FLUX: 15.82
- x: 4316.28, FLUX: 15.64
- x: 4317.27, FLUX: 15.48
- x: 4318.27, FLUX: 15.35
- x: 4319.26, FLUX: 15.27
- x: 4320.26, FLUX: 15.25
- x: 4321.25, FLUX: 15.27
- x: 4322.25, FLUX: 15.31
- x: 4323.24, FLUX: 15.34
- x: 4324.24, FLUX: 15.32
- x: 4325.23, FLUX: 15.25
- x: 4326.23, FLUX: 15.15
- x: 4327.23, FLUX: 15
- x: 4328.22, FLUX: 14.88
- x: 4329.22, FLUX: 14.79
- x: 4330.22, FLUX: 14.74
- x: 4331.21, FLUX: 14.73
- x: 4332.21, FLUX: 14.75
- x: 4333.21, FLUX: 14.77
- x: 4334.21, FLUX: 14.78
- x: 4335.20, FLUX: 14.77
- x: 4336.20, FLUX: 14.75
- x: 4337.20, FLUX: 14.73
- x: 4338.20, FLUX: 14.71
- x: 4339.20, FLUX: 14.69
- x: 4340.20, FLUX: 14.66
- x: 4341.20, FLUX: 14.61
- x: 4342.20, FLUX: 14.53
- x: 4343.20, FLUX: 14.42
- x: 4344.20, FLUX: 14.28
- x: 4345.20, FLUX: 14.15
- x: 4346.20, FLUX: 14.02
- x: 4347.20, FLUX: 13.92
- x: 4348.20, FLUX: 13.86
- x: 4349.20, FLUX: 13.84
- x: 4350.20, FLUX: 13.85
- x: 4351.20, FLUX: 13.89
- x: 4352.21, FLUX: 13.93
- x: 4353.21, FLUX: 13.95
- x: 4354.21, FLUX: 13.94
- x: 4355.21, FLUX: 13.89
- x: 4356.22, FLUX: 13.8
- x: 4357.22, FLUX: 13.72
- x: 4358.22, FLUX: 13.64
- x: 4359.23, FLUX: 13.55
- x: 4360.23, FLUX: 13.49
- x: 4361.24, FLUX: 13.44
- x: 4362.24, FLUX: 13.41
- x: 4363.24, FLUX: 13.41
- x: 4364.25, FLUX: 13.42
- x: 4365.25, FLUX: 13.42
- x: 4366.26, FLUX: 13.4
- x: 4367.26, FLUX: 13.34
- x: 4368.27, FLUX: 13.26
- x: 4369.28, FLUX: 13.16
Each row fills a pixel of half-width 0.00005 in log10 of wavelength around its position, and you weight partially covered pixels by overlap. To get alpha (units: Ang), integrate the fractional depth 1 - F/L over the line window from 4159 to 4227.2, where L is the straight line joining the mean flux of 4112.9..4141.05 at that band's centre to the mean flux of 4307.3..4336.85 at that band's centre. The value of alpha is 2.37 Ang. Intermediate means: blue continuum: 14.5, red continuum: 15.4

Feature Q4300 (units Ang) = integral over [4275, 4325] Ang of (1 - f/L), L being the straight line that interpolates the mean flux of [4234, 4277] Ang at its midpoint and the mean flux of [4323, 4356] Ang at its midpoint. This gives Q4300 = -4.13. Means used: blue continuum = 16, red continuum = 14.5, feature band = 16.5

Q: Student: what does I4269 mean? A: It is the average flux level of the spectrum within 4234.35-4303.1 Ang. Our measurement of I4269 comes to 16.3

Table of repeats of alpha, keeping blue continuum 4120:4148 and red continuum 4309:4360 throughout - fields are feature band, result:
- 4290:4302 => -1.6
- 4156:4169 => 0.4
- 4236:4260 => -1.8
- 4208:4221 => -0.1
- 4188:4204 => 0.2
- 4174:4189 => 0.3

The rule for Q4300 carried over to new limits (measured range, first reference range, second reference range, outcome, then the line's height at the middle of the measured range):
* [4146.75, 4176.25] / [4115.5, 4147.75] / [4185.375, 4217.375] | 0.59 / 14.4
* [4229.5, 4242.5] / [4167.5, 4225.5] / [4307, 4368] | -0.64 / 14.4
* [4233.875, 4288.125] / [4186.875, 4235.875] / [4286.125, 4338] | -3.50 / 15.2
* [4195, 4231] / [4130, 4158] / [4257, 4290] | 2.14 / 15.5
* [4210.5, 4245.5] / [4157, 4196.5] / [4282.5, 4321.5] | 0.29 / 15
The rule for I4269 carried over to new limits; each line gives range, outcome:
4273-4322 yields 16.5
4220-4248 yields 15.1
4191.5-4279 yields 15.3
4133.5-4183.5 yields 14.1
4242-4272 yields 16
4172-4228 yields 14.4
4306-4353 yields 15.1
